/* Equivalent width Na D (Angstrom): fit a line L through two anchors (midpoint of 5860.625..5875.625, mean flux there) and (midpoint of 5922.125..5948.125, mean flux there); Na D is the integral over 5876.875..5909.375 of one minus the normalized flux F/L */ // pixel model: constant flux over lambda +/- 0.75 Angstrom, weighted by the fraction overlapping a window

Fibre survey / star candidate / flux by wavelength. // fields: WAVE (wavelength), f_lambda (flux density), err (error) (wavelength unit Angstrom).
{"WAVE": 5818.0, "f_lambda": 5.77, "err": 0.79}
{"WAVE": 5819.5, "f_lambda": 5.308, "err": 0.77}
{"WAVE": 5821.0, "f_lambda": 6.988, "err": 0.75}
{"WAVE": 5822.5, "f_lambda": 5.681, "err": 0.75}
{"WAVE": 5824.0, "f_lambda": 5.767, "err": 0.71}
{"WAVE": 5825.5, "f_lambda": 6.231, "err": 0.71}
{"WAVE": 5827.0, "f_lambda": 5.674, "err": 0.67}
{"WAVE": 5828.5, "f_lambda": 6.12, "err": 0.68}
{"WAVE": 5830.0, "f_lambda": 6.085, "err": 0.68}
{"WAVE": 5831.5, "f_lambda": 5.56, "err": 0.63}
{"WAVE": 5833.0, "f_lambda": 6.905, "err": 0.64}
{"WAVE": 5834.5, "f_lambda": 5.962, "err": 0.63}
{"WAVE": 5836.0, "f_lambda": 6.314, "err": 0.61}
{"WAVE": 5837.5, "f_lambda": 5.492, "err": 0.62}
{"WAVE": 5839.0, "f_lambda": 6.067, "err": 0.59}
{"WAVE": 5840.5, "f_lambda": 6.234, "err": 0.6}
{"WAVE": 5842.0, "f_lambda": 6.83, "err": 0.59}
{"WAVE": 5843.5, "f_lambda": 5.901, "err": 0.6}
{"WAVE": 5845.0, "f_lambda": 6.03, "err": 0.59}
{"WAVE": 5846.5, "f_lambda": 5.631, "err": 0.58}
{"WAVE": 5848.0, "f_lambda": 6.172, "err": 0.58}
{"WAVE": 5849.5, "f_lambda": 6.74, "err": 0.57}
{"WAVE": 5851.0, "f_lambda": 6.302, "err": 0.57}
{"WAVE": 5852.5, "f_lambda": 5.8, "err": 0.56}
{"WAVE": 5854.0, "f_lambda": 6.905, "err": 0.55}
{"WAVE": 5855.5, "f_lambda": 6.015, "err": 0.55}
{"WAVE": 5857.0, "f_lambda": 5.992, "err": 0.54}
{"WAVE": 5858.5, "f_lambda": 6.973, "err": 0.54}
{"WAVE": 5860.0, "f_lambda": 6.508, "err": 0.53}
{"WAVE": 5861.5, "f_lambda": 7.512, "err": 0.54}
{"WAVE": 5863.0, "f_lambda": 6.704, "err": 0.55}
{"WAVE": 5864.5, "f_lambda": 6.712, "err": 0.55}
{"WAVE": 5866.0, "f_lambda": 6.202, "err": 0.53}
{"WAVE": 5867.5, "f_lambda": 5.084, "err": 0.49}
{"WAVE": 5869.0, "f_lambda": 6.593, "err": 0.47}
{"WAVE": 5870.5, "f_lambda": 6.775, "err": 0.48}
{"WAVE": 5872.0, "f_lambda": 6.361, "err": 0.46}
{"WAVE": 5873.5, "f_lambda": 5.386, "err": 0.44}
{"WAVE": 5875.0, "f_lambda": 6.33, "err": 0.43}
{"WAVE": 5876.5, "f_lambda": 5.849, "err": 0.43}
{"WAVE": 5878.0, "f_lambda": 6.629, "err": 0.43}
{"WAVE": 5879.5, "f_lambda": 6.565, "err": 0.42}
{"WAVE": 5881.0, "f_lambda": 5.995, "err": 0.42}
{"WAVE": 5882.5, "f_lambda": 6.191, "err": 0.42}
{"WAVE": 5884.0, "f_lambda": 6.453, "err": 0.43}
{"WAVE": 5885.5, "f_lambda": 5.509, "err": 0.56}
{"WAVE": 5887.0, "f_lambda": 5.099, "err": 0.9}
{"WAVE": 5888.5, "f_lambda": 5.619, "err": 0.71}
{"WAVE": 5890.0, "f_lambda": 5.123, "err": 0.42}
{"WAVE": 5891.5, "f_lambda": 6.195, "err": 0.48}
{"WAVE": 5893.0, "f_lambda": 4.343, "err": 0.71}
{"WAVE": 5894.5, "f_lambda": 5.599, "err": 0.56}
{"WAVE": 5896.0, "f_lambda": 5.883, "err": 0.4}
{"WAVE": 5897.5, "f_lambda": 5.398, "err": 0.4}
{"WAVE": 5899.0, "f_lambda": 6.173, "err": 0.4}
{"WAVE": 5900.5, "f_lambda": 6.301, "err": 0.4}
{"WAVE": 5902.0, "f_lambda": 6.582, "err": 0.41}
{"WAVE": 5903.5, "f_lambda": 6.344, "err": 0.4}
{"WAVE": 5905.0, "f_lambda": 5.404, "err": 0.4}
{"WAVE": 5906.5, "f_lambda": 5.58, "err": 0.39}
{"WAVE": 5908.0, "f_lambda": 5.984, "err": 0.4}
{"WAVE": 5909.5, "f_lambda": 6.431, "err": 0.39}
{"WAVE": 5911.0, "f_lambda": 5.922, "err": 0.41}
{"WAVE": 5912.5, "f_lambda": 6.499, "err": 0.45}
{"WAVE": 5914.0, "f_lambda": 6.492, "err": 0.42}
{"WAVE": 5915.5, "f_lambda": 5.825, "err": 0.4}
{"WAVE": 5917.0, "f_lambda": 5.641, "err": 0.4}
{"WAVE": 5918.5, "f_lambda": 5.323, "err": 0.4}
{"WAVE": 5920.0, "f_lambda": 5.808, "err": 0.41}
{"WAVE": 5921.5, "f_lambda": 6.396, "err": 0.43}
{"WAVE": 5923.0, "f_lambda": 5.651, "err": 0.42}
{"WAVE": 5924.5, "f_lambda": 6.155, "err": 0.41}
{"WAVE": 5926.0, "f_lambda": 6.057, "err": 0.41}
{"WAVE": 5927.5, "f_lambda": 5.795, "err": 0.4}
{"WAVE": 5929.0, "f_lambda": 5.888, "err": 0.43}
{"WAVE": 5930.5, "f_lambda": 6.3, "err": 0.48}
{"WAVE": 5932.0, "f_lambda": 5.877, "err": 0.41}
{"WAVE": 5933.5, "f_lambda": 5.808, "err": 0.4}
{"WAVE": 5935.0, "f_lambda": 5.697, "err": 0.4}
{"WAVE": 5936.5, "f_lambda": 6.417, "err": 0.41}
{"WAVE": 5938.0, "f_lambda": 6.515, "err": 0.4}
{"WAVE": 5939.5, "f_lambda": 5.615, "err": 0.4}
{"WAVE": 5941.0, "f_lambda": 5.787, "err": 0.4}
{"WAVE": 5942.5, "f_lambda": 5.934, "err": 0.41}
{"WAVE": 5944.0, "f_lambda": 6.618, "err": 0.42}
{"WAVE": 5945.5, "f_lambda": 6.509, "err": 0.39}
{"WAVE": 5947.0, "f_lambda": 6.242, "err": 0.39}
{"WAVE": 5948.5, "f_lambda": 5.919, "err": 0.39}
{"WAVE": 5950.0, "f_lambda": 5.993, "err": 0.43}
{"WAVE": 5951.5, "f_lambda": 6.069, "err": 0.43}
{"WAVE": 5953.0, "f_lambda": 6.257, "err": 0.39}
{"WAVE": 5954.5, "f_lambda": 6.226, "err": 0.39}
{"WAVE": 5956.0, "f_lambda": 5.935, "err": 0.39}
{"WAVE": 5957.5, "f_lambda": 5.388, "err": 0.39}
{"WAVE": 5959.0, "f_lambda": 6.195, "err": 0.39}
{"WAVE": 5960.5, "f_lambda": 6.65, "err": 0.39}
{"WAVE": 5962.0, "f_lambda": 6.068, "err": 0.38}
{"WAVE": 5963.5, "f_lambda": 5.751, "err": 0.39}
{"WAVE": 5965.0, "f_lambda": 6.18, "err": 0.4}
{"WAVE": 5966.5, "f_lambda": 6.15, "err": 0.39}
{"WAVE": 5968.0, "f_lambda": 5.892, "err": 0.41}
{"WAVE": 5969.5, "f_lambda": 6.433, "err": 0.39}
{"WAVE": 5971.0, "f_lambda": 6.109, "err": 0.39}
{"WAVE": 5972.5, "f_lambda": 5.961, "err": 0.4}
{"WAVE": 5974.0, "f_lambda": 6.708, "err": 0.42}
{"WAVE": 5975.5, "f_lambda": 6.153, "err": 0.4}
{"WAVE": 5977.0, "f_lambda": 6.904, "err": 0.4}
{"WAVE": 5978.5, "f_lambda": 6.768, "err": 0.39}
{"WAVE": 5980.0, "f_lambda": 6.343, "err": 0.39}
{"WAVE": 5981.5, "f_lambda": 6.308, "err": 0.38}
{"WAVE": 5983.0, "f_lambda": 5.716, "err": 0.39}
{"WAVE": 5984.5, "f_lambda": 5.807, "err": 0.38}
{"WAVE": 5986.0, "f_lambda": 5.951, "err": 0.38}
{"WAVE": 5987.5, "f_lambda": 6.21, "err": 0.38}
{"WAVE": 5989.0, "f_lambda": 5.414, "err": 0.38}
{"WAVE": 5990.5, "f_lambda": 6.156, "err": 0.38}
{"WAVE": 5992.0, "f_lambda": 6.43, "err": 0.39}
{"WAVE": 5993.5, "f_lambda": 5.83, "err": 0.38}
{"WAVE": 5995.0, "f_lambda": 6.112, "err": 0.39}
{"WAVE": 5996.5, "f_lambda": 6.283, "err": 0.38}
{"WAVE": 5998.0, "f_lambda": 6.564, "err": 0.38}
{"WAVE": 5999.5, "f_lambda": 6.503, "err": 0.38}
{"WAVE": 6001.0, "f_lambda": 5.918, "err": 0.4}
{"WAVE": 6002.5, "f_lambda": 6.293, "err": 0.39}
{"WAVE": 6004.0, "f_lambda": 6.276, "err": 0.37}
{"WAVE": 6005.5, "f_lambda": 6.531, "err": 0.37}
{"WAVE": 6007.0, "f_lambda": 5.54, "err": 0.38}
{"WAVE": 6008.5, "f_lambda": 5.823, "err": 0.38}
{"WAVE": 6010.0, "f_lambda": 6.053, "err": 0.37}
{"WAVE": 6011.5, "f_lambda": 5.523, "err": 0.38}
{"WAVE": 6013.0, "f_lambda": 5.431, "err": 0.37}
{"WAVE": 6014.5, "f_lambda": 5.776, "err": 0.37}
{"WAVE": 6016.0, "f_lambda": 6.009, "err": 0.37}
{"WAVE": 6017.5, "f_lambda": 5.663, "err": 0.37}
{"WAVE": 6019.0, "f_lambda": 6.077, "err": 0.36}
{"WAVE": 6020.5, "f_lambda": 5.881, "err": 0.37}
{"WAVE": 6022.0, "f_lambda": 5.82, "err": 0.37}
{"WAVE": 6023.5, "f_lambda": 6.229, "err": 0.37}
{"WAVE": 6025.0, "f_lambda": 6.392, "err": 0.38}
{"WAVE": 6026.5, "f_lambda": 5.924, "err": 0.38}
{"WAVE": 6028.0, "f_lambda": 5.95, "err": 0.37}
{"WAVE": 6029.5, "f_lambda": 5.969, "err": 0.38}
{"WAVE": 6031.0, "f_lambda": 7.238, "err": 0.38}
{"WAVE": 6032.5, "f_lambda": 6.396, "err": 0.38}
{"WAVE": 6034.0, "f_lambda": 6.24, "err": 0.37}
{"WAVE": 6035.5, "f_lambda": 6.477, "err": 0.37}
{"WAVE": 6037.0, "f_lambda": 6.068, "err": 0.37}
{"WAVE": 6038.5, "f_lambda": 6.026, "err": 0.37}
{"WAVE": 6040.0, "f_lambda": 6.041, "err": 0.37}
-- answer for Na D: 2.0 Angstrom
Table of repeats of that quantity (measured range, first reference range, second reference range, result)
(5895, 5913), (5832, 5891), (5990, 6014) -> 0.37 Angstrom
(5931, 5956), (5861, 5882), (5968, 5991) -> 0.57 Angstrom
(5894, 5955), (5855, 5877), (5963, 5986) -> 2.40 Angstrom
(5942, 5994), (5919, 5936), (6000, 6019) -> -1.91 Angstrom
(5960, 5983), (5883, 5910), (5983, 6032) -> -1.20 Angstrom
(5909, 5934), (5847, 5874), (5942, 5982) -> 1.14 Angstrom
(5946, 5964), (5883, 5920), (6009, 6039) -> -0.44 Angstrom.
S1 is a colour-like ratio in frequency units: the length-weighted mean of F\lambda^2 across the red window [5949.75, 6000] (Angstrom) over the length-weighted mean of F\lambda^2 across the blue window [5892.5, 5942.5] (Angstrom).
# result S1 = 1.1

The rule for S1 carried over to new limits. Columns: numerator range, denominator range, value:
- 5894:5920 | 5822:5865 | 0.98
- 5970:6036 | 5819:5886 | 1.04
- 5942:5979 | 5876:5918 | 1.07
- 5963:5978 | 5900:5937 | 1.06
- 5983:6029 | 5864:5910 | 1.05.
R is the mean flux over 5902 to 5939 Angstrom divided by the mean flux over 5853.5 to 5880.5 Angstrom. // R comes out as 0.94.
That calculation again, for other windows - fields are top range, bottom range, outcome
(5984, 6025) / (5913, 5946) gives 1.00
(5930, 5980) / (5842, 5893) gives 1.00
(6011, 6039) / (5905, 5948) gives 1.01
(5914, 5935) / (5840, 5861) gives 0.94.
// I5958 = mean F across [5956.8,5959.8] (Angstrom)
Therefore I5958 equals 5.81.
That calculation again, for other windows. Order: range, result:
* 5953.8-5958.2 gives 5.85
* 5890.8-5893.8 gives 5.26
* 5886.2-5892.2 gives 5.5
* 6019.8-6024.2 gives 5.97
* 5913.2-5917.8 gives 5.98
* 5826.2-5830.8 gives 5.96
